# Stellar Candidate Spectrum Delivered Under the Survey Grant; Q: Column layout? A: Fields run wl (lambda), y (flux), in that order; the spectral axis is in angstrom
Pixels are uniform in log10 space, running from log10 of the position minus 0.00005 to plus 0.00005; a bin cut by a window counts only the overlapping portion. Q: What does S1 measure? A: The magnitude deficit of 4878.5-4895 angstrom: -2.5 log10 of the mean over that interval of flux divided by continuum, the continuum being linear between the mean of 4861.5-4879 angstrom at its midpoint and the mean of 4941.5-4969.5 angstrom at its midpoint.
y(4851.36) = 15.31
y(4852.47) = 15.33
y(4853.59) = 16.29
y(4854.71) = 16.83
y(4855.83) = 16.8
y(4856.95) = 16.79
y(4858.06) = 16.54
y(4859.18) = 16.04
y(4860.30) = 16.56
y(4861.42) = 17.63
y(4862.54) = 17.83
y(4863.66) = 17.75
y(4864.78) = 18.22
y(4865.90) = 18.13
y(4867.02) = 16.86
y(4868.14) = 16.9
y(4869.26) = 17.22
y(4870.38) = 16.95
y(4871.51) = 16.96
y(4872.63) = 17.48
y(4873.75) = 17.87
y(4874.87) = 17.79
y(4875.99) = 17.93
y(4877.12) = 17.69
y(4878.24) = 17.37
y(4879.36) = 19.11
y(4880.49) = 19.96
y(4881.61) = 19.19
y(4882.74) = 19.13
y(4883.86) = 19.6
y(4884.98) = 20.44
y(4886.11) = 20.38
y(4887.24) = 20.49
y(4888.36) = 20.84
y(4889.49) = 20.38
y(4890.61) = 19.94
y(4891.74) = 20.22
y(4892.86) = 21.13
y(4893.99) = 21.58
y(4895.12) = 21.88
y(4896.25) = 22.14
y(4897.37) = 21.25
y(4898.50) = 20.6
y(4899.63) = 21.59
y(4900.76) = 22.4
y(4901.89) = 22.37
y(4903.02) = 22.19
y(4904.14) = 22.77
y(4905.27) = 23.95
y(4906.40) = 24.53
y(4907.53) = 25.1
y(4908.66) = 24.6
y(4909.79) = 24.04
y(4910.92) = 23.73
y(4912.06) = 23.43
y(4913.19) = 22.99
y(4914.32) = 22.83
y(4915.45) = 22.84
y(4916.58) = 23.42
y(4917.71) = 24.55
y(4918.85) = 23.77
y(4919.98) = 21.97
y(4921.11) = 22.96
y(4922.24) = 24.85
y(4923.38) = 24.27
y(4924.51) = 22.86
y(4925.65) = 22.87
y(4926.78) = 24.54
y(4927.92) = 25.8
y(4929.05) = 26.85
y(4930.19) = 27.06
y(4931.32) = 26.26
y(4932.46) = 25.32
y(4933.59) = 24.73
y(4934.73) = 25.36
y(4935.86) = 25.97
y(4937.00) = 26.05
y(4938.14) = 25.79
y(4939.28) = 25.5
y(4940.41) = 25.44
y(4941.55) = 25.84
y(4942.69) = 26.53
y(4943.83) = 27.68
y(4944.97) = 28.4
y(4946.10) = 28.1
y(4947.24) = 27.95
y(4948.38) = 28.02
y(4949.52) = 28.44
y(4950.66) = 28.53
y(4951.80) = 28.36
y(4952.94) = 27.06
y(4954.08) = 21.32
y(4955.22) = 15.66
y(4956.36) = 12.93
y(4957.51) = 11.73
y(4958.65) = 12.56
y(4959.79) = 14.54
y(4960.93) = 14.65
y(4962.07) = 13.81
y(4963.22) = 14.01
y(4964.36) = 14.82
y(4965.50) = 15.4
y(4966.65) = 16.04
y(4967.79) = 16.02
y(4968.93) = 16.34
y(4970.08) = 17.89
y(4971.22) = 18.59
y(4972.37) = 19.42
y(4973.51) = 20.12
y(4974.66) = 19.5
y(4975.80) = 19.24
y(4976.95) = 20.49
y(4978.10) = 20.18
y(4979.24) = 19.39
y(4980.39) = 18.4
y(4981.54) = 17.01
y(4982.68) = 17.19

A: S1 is -0.12 mag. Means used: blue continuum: 17.6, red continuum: 20.5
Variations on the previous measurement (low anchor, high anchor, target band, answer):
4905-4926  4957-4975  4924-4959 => -0.24 mag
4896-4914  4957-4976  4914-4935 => -0.17 mag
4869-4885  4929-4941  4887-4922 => -0.03 mag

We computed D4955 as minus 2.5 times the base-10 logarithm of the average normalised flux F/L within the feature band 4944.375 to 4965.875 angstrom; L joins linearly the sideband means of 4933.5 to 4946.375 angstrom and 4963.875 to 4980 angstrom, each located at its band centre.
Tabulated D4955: 0.12 mag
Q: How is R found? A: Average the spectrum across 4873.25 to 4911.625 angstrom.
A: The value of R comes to 21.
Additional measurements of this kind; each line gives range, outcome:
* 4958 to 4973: 15.7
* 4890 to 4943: 23.7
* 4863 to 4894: 18.8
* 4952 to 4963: 16.4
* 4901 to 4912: 23.6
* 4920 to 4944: 25.2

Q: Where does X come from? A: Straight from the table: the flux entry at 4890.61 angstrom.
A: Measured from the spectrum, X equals 19.94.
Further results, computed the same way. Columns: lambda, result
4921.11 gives 22.96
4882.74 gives 19.13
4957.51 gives 11.73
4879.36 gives 19.11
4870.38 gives 16.95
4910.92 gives 23.73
